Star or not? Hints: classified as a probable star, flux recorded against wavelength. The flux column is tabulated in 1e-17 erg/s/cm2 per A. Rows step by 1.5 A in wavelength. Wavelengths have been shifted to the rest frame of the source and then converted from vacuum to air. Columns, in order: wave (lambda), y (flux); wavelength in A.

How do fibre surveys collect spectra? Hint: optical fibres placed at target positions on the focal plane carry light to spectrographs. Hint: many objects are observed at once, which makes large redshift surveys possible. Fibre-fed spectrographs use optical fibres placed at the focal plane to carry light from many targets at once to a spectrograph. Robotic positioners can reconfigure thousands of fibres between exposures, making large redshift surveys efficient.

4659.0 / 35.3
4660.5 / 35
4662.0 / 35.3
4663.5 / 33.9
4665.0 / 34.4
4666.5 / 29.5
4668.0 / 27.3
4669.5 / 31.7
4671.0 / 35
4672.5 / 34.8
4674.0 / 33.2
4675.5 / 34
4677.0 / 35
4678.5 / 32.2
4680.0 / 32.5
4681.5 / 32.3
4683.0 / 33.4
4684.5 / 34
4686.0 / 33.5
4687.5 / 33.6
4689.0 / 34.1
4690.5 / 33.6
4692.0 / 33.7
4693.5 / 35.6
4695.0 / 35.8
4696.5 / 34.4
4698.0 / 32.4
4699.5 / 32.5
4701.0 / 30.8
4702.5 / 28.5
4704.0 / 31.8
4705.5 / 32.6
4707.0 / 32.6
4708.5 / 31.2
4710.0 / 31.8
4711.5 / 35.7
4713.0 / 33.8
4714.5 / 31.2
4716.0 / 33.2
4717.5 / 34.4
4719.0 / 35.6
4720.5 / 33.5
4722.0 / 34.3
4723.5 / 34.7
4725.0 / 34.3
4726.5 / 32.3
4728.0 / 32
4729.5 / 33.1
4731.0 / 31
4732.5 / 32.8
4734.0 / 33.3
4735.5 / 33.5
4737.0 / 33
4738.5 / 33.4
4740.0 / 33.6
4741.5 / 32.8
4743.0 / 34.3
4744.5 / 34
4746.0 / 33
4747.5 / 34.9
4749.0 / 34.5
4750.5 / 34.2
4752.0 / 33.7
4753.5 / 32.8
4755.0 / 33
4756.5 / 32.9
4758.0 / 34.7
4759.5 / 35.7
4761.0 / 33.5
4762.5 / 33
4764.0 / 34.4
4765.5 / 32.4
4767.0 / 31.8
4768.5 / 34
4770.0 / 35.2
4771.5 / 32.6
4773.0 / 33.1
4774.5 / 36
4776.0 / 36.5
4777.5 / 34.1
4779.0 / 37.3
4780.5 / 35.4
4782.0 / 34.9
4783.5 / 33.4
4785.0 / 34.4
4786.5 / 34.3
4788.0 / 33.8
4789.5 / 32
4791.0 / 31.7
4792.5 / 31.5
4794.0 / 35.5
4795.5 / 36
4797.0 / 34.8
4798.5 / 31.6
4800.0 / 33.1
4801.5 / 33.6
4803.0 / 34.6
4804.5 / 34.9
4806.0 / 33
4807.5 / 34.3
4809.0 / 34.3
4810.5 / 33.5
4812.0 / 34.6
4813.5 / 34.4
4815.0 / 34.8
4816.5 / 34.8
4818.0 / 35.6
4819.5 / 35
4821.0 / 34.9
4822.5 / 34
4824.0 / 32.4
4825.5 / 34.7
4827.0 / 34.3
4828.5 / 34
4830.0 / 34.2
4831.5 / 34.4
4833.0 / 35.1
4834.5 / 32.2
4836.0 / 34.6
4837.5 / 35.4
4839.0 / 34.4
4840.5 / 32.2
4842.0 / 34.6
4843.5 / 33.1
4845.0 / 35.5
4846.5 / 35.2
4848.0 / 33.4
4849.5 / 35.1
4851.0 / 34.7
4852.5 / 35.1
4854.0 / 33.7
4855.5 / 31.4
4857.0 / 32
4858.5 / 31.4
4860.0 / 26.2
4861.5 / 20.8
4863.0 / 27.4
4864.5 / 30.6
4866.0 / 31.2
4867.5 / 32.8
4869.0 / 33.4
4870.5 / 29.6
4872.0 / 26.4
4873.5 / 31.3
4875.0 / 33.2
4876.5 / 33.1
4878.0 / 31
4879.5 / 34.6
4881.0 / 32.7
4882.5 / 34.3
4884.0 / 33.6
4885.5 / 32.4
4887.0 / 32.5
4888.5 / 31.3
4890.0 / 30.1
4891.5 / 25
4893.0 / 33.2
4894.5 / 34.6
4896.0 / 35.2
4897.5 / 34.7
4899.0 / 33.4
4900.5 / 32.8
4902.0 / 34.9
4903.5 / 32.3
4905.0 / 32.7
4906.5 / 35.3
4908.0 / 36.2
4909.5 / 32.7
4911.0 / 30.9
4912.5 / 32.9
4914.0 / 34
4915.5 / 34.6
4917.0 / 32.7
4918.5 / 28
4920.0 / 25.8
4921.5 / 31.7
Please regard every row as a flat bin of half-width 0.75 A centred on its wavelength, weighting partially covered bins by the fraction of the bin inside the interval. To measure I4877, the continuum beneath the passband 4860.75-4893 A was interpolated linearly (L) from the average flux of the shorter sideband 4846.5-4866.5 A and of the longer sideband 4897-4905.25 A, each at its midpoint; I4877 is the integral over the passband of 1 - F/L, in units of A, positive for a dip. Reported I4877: 1.35 A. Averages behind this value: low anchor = 31.2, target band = 30.9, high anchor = 33.5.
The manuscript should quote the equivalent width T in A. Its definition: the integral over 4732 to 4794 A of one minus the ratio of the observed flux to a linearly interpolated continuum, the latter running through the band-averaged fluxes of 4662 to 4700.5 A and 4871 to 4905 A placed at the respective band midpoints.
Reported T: -1.6 A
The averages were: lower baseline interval 33.3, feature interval 33.8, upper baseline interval 32.4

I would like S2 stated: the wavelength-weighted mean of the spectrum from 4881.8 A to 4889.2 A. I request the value 32.8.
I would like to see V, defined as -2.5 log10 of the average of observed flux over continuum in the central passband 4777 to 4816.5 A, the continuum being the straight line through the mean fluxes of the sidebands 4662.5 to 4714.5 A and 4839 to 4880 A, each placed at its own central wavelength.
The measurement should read -0.06 mag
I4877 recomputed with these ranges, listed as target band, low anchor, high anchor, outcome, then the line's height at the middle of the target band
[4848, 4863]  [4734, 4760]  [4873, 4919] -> 0.9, 33.1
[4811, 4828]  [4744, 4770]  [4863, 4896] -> -0.9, 32.7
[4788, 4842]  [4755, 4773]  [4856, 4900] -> -2.4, 32.6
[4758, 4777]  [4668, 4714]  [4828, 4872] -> -0.7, 32.8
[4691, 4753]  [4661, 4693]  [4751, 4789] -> 0.7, 33.6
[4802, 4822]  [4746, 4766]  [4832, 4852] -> -0.2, 34.1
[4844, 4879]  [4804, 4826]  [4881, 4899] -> 1.8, 33.2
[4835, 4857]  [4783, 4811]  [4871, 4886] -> -0.8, 32.8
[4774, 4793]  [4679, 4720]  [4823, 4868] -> -0.8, 32.9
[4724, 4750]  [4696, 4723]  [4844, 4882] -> -0.6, 32.6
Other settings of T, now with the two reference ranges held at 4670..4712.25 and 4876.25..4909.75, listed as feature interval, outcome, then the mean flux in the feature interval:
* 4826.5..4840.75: -0.47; 34.1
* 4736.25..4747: -0.10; 33.5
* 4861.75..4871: 0.75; 30.3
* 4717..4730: -0.24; 33.8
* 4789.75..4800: -0.10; 33.4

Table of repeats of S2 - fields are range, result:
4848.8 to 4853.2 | 35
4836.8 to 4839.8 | 34.8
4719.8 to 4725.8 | 34.2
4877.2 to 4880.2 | 32.8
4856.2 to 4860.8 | 29.8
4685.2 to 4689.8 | 33.7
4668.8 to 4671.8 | 33.4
